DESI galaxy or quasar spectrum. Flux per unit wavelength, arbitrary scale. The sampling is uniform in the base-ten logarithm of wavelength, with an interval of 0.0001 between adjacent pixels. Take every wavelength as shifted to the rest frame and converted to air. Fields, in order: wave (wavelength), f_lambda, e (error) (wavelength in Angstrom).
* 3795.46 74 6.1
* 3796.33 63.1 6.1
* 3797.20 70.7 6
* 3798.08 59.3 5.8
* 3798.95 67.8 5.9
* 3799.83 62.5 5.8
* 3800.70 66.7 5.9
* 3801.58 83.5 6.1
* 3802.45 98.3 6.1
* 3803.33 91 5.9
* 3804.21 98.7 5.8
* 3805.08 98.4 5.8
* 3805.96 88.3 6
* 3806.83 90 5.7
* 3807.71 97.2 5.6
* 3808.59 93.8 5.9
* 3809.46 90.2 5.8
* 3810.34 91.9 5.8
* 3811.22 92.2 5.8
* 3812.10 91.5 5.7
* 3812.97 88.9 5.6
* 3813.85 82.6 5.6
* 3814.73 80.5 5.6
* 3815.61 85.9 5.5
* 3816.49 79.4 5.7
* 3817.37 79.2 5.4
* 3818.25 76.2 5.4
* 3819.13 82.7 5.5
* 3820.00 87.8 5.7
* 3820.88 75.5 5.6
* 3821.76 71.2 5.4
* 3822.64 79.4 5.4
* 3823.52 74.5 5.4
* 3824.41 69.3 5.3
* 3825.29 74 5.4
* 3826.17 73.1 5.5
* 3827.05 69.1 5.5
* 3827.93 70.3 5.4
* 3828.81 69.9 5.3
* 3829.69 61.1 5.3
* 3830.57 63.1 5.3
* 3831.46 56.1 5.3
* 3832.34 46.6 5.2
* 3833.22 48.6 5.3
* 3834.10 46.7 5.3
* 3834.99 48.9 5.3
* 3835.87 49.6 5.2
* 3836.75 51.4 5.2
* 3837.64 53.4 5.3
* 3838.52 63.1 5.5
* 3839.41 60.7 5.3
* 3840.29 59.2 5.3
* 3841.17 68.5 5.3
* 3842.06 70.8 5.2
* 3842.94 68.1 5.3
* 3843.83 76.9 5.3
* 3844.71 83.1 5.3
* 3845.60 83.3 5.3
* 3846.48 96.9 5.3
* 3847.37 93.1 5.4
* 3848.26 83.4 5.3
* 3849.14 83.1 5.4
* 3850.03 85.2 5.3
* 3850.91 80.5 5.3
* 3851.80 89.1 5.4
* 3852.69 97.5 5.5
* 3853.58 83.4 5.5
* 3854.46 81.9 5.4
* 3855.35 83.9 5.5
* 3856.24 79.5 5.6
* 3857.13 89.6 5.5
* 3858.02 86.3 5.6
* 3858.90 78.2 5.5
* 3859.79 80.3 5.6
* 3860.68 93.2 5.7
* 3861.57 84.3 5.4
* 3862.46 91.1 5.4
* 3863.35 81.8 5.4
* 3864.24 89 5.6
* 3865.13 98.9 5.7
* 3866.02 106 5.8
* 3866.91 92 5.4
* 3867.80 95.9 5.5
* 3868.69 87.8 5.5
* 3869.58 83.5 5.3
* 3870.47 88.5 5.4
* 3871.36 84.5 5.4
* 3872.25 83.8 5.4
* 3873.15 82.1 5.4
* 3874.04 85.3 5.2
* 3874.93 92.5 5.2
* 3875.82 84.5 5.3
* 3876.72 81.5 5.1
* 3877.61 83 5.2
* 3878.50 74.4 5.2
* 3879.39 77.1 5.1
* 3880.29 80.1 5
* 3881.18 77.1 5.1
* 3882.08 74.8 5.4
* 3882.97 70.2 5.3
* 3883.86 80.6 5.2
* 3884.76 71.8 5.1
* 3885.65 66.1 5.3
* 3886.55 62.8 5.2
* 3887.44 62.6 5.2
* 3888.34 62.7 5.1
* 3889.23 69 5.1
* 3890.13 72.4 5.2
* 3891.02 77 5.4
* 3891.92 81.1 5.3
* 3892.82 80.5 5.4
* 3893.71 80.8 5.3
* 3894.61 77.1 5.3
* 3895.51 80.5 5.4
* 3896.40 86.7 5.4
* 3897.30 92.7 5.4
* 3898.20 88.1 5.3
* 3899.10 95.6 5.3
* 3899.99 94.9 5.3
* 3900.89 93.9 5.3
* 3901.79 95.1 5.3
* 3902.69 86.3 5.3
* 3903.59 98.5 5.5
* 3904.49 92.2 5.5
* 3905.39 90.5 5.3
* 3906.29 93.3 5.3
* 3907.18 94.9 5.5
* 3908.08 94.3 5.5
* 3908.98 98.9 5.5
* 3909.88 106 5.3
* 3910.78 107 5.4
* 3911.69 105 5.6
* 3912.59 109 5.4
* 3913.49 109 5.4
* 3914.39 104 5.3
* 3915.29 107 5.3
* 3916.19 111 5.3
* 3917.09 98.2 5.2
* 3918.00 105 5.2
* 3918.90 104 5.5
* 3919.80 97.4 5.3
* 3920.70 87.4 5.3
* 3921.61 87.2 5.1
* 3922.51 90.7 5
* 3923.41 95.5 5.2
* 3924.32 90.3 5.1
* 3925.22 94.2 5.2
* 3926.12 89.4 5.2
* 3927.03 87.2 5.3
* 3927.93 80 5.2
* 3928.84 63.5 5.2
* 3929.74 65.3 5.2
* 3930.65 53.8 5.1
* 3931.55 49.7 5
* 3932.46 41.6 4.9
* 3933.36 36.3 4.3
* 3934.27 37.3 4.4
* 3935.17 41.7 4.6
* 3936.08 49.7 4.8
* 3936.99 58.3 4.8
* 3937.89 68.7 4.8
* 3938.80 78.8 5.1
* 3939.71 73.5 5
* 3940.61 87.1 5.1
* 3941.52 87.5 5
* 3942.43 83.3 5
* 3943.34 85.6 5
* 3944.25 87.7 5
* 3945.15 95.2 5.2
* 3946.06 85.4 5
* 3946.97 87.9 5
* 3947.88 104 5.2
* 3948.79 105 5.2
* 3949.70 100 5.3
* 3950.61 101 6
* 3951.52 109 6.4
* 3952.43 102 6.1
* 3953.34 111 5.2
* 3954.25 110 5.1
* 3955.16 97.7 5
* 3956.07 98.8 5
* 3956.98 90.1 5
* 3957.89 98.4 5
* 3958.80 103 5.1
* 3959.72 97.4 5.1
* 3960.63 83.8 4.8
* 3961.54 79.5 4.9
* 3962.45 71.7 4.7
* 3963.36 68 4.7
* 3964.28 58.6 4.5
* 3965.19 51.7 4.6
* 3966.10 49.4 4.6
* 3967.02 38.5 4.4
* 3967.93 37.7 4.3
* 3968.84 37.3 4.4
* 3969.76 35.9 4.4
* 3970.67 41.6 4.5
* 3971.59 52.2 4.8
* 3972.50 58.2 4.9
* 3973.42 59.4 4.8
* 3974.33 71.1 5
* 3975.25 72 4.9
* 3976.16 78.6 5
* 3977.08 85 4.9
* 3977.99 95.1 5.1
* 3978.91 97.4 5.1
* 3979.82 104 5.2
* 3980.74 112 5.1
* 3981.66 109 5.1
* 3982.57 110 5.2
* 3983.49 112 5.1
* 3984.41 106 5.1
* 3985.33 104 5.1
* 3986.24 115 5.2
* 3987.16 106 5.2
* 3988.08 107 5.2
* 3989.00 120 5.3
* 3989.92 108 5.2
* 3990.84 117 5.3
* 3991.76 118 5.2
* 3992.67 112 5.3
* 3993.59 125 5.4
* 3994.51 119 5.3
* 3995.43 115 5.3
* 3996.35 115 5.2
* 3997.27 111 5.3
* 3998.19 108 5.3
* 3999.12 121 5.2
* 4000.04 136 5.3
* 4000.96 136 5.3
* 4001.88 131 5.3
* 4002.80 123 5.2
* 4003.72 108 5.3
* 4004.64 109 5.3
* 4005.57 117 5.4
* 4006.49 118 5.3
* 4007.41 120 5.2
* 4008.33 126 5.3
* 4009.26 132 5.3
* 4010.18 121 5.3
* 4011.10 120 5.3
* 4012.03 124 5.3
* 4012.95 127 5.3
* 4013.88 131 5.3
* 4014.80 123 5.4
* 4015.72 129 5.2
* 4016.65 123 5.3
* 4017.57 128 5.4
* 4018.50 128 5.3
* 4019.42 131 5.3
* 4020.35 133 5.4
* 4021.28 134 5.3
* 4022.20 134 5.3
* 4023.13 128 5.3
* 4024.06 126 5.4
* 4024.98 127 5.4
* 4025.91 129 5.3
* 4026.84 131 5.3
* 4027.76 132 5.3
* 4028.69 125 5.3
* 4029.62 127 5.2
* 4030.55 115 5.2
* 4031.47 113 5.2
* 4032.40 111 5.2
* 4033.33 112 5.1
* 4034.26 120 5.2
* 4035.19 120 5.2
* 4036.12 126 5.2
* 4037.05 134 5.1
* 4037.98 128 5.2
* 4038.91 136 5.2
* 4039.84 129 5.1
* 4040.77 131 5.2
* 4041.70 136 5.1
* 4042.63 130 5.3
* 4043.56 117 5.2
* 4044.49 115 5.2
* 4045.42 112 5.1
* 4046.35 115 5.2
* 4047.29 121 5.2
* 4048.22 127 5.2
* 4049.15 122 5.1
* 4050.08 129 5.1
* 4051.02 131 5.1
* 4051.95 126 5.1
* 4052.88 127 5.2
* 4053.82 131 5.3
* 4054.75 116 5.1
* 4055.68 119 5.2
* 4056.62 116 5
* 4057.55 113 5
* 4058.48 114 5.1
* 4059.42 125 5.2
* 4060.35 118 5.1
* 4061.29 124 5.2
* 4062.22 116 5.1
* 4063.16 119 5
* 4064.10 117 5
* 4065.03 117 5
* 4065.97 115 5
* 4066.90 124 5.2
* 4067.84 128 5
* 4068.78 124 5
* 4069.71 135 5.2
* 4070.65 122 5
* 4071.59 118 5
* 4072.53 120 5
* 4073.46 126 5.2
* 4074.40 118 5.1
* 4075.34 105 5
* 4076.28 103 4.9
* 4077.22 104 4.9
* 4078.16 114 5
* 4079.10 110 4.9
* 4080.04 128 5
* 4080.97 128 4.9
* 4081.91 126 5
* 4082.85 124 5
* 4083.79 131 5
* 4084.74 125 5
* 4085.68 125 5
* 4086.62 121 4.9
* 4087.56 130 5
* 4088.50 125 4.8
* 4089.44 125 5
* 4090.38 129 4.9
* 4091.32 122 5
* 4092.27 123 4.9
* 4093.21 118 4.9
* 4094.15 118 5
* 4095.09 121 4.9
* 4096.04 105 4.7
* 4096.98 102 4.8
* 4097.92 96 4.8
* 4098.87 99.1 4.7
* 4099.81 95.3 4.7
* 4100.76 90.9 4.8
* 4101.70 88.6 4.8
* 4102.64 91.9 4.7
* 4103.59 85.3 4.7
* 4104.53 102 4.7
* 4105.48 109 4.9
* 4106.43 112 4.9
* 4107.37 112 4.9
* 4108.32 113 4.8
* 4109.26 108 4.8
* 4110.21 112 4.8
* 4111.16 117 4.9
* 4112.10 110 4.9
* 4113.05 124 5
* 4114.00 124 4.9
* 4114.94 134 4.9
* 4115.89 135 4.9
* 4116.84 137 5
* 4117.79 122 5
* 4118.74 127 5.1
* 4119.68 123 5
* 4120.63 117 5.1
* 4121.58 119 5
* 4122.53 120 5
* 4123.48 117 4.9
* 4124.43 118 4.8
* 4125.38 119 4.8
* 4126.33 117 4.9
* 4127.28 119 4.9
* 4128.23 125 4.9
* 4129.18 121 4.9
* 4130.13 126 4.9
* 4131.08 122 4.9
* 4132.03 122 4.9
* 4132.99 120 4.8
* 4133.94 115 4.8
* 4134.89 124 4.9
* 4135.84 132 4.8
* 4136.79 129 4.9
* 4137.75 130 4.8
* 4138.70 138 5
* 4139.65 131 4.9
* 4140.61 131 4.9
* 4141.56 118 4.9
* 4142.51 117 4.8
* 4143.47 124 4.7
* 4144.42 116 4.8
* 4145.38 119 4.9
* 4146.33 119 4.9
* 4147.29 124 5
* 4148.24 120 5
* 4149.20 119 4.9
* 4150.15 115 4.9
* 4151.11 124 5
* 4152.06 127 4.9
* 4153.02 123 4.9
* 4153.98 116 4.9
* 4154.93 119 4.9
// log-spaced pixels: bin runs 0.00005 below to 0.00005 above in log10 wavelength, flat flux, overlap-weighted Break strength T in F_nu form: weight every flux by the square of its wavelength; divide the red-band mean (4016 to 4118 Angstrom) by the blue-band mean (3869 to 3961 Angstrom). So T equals 1.5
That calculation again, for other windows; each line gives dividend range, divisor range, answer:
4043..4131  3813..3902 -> 1.69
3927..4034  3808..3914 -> 1.29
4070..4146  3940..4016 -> 1.28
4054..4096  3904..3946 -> 1.54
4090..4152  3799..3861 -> 1.76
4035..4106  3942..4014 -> 1.27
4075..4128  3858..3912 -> 1.51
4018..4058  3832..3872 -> 1.74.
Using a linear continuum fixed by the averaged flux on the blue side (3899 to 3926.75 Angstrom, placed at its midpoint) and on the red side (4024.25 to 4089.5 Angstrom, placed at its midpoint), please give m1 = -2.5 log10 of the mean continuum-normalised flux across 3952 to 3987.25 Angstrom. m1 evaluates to 0.292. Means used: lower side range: 97.6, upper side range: 122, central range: 82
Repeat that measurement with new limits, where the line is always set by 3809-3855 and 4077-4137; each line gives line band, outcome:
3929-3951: 0.24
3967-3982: 0.35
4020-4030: -0.23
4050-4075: -0.11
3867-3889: 0.03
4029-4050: -0.15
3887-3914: -0.05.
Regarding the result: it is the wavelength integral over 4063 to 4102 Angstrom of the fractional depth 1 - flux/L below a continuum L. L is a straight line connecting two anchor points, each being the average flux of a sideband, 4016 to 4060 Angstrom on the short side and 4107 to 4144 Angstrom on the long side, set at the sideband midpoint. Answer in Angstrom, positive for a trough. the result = 2.0 Angstrom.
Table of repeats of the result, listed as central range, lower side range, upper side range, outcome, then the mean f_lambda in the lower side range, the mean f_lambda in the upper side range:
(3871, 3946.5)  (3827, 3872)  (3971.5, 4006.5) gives 5.4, 77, 106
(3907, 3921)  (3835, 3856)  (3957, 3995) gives -3.7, 75.4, 86.1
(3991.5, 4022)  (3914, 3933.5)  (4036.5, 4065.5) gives -3.7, 84.3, 123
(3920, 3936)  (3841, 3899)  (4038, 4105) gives 3.9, 82.2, 118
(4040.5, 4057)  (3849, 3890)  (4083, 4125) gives -2.4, 82.4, 115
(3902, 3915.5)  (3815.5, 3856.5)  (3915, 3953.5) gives -3.3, 72.5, 82.8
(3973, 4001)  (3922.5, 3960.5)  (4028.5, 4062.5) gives -1.7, 82.6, 122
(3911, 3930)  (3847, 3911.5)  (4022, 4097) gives -0.2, 85.2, 122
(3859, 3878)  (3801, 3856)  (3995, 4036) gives -0.2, 77.2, 123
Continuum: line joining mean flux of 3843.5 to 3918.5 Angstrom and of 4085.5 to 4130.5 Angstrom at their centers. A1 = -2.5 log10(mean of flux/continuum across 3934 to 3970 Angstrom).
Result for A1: 0.210 mag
